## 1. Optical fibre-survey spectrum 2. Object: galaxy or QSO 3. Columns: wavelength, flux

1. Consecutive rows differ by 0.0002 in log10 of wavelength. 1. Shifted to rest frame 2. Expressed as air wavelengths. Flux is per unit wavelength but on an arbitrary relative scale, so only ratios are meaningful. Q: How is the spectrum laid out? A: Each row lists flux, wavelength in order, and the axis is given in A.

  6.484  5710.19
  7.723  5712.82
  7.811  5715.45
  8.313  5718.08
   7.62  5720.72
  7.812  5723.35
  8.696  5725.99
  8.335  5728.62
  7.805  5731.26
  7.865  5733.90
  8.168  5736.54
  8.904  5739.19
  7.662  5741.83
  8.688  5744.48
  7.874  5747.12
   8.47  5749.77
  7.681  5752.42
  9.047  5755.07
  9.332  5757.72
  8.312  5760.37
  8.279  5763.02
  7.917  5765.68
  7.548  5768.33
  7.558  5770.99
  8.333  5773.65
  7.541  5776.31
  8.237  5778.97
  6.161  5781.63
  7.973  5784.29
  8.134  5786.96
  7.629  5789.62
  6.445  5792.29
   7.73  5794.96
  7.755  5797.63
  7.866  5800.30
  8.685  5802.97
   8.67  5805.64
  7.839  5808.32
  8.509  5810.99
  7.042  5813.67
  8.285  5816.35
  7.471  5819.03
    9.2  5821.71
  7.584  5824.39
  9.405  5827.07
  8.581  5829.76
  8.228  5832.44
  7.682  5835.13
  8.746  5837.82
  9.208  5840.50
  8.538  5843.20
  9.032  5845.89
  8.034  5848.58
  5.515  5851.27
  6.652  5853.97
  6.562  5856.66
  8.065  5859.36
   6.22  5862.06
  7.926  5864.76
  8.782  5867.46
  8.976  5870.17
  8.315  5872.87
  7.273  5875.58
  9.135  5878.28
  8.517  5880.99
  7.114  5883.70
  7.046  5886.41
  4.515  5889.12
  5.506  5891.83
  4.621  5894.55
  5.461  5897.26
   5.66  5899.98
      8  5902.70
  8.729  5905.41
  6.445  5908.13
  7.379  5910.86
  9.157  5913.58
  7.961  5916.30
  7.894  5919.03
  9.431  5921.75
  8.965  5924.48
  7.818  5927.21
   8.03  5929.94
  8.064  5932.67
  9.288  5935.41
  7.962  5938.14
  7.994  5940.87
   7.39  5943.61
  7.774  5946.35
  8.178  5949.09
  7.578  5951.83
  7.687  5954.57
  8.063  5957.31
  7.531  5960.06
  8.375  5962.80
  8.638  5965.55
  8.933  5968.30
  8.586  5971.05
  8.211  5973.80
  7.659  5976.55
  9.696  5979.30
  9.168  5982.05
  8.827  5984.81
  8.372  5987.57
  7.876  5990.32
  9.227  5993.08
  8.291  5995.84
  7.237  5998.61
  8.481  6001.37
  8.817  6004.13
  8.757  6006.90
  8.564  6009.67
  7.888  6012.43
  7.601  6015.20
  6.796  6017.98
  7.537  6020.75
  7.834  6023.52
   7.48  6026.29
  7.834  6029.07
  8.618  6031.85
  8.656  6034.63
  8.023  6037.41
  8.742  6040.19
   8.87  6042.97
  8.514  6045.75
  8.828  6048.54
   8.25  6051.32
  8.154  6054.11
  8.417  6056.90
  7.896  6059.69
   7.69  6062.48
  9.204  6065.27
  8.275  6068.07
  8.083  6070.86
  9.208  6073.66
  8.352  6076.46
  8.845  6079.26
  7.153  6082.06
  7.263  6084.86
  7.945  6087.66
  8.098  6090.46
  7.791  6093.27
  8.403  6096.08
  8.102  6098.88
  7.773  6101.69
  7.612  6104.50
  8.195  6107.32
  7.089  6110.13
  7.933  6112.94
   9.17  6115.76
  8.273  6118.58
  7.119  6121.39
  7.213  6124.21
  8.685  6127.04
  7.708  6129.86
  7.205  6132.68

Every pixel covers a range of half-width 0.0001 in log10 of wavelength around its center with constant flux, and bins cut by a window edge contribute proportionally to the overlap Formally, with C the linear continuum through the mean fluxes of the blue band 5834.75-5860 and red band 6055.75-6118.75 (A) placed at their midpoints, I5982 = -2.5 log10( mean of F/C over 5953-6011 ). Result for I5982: -0.06 mag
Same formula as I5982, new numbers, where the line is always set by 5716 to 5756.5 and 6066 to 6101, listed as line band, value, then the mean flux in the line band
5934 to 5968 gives 0.01 mag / 8.06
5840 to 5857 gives 0.07 mag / 7.63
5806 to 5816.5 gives 0.03 mag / 7.94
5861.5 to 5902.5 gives 0.16 mag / 7.04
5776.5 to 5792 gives 0.09 mag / 7.54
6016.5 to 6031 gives 0.08 mag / 7.54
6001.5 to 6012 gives -0.06 mag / 8.61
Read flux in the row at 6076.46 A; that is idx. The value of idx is 8.352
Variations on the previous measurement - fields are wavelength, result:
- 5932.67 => 8.064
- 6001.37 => 8.481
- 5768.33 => 7.548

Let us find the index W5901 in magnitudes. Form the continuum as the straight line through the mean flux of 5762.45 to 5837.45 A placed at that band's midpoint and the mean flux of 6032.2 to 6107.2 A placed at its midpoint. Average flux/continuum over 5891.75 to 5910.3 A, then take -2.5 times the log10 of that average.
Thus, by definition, 0.24 mag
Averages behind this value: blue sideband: 7.95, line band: 6.45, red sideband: 8.24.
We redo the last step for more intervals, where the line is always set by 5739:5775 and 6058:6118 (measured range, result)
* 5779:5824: 0.05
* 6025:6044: -0.02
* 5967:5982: -0.07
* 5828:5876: 0.04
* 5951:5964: 0.04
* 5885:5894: 0.41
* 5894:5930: 0.08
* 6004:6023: 0.03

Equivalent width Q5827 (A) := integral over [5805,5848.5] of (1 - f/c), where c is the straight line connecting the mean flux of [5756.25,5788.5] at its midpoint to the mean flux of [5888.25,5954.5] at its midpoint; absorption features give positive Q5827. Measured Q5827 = -3.2 A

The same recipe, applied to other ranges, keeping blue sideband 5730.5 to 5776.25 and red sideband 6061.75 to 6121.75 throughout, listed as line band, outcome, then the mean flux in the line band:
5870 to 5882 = -0.3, 8.39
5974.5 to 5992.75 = -1.1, 8.63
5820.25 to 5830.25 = -0.6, 8.69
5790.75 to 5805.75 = 0.7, 7.79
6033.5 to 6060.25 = -1.1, 8.45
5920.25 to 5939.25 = -0.9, 8.51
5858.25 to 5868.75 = 0.5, 7.74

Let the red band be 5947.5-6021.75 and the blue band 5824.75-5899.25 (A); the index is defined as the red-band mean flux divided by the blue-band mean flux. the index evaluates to 1.10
